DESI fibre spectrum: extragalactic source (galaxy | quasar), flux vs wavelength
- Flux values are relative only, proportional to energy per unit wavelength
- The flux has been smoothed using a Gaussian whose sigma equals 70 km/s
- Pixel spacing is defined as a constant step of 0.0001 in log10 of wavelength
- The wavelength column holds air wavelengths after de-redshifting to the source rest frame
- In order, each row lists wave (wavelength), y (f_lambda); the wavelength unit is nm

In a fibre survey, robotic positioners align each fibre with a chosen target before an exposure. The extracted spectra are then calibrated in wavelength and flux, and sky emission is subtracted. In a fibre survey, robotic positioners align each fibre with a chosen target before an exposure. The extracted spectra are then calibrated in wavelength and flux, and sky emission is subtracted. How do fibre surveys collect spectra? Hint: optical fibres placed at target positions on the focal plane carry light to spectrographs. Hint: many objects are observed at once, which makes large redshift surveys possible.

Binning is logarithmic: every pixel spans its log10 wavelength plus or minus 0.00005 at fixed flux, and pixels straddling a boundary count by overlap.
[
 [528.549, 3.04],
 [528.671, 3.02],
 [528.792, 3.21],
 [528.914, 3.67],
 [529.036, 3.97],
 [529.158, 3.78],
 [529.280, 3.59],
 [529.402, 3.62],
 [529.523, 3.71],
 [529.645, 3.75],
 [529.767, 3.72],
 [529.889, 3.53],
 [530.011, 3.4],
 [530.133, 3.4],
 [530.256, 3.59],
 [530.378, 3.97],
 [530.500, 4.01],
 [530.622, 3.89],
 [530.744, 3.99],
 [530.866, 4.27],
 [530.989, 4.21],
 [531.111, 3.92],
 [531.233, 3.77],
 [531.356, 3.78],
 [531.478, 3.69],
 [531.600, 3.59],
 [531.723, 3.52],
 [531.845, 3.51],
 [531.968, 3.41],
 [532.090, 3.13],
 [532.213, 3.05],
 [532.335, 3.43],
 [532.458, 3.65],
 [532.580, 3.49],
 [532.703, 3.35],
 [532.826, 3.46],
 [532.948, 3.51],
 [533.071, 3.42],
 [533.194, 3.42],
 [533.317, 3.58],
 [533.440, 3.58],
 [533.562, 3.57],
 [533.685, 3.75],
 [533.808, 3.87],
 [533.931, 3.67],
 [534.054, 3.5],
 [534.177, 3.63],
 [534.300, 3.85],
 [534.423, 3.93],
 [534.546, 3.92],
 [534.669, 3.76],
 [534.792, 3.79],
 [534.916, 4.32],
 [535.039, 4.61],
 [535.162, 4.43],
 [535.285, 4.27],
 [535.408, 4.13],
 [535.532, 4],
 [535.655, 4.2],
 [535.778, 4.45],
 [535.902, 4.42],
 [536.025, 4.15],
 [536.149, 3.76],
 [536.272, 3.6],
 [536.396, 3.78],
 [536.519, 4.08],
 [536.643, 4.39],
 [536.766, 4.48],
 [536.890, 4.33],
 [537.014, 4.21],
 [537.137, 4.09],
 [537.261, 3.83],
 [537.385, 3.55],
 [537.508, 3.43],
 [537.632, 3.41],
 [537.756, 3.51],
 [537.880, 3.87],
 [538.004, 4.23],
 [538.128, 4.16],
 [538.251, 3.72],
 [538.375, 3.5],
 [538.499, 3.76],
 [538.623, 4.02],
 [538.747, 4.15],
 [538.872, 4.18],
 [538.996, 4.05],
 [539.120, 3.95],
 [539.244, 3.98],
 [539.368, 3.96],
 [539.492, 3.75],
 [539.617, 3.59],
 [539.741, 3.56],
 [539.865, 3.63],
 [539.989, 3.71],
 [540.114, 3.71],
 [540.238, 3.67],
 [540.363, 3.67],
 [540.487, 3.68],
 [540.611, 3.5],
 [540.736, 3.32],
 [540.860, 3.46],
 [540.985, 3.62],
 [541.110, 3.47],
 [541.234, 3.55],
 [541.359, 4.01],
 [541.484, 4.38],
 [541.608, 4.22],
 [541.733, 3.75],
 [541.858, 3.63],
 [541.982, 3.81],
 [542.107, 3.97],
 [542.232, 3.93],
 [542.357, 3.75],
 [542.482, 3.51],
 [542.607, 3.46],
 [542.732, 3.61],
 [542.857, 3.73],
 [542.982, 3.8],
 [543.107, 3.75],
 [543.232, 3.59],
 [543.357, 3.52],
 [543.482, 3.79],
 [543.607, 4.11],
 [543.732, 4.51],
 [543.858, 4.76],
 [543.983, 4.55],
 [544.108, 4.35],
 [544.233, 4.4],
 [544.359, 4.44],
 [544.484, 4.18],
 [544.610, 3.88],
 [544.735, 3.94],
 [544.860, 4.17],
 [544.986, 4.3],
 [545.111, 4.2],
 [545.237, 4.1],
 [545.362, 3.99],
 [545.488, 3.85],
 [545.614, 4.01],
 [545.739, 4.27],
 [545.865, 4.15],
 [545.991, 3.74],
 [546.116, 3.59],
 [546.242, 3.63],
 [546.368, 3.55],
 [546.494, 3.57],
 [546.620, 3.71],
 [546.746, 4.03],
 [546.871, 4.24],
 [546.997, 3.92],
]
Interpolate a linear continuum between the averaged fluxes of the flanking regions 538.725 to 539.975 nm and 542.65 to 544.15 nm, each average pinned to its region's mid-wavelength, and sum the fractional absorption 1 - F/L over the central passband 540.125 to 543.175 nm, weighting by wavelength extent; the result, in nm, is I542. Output 0.17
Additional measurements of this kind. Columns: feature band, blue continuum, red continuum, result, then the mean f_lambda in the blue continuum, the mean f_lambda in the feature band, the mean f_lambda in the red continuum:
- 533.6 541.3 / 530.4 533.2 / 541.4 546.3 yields -0.16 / 3.64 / 3.88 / 3.98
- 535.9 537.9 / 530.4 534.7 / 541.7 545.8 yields -0.07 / 3.66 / 3.92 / 3.99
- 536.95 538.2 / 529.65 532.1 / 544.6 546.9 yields 0.00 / 3.73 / 3.83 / 3.94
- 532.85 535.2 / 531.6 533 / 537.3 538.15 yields -0.18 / 3.42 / 3.78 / 3.72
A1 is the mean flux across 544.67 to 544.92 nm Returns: 4.07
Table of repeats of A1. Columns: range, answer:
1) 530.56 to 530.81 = 3.96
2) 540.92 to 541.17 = 3.53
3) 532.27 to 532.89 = 3.48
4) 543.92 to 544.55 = 4.38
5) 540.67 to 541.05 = 3.46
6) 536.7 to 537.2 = 4.28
